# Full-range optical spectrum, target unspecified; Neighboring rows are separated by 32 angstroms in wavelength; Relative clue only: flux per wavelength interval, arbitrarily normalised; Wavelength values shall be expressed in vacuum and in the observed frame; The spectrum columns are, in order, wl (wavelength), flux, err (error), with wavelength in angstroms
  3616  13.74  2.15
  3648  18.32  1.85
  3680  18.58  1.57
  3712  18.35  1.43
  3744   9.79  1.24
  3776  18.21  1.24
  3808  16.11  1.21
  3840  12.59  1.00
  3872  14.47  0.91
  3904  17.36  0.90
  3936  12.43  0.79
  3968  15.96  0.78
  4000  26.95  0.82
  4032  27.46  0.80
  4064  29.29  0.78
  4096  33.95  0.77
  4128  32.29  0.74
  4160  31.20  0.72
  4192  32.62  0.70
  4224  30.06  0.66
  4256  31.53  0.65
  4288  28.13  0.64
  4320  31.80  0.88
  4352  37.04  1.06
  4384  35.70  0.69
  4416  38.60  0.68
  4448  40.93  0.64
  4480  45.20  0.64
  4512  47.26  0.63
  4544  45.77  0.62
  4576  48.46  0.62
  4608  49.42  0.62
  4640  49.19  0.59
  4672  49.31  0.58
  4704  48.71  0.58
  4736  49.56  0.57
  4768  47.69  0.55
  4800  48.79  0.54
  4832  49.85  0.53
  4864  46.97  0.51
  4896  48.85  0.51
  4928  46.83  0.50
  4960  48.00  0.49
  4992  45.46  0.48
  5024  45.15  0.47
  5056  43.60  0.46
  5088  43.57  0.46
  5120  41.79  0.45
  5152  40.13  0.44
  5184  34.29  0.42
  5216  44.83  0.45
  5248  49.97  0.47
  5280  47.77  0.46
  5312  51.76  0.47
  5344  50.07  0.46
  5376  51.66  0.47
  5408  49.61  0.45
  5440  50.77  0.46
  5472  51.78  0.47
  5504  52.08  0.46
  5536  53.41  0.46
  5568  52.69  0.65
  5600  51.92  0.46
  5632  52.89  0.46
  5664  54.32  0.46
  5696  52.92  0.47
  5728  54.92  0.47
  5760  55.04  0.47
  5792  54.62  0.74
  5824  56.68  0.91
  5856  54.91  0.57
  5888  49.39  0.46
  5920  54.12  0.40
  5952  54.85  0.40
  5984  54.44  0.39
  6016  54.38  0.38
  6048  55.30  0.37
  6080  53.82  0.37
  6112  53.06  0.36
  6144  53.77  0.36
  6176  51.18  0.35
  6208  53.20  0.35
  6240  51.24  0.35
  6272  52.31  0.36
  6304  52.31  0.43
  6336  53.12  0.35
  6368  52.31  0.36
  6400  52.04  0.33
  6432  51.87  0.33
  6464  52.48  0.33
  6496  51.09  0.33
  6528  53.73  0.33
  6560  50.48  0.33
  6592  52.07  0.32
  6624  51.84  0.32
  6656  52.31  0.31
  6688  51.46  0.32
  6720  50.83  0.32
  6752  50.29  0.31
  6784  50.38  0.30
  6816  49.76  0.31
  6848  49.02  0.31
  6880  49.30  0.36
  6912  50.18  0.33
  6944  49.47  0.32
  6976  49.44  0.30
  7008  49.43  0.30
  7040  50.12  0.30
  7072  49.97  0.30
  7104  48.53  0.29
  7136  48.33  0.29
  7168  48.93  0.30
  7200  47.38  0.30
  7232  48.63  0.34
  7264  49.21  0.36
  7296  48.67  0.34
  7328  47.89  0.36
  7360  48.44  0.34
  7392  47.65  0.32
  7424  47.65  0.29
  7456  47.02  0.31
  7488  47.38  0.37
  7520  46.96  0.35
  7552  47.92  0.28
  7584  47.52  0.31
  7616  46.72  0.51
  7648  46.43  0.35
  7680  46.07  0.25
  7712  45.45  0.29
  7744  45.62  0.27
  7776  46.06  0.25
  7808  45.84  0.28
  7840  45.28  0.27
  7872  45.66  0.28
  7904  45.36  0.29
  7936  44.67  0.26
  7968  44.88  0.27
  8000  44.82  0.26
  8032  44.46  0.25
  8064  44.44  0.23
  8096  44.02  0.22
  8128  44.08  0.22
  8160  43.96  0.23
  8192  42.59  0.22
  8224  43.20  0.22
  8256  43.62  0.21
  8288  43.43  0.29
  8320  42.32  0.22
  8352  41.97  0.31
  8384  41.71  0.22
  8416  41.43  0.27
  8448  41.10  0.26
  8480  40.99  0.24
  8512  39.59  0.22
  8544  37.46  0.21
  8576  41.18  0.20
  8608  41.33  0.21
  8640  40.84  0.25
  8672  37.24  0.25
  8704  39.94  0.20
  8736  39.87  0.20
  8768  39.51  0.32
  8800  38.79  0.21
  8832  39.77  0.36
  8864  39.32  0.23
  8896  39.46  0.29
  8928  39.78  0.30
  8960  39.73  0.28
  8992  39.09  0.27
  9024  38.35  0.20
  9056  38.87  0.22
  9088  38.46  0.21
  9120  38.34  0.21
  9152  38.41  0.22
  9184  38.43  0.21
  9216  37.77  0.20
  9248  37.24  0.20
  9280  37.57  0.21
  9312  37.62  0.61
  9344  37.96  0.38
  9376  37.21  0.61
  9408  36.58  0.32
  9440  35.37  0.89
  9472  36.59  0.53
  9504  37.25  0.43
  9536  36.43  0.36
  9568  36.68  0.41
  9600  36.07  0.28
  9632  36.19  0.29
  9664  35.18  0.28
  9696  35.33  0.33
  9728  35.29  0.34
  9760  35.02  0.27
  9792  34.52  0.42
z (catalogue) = 0.000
